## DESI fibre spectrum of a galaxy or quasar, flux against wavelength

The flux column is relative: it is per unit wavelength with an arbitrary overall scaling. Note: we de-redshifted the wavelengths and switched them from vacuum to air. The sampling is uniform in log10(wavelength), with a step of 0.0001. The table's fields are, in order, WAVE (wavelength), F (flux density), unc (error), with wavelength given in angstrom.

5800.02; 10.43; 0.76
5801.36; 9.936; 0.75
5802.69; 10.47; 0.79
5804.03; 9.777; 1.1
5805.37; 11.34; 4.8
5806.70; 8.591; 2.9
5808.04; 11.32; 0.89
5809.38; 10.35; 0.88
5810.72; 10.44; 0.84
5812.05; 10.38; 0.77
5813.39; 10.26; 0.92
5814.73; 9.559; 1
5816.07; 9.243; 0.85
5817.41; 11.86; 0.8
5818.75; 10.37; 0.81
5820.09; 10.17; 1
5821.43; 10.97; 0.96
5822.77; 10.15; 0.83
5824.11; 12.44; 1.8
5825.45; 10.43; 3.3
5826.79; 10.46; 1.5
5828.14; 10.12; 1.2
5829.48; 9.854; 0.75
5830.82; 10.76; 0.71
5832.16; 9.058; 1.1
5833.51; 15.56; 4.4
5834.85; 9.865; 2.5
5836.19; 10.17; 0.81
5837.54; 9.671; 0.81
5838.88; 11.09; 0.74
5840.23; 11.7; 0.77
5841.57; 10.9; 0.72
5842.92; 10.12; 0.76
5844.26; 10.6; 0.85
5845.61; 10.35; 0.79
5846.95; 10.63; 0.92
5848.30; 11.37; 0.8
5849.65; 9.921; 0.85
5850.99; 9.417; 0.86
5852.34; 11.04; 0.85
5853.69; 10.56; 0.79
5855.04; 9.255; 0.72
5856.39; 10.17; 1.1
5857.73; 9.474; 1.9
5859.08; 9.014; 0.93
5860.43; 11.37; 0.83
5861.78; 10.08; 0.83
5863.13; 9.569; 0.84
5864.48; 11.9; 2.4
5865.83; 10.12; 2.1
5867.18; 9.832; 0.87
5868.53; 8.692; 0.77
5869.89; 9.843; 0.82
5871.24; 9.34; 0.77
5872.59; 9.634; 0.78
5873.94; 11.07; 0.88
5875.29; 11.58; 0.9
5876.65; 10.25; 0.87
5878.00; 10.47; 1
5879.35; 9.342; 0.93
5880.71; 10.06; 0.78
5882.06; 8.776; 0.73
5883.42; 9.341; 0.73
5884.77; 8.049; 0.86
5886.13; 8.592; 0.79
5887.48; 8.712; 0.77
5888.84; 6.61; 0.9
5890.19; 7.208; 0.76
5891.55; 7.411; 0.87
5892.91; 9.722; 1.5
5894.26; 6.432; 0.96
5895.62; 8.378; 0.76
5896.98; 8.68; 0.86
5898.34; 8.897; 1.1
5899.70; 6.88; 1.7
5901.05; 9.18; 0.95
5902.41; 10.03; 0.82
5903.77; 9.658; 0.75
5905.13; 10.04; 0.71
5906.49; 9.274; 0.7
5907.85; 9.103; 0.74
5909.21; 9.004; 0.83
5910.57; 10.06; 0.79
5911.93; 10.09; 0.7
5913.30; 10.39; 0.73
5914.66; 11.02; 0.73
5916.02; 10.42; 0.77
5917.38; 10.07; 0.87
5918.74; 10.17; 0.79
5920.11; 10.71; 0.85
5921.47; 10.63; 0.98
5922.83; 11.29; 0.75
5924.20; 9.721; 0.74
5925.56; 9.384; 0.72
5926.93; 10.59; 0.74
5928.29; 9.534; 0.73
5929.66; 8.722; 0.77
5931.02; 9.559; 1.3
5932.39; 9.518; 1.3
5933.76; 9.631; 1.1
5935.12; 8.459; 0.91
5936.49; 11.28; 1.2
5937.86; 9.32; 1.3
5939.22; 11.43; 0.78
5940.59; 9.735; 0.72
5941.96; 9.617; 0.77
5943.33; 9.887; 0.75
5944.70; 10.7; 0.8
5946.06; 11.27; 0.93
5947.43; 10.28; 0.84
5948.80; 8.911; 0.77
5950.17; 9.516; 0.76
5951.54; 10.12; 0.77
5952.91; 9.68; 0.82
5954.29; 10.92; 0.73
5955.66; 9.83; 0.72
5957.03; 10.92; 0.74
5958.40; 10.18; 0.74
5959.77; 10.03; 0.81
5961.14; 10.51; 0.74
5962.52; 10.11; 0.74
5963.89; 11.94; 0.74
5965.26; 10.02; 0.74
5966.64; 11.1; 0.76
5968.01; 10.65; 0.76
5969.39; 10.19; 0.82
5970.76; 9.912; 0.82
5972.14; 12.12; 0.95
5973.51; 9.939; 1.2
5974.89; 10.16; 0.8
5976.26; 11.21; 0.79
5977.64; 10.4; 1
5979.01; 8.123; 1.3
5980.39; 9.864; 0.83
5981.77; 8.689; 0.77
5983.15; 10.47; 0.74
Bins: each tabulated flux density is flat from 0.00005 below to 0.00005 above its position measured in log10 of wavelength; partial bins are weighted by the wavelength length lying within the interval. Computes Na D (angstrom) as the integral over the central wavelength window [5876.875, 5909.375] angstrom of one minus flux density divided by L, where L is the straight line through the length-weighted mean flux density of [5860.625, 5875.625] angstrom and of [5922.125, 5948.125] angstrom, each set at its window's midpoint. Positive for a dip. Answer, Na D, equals 4.3 angstrom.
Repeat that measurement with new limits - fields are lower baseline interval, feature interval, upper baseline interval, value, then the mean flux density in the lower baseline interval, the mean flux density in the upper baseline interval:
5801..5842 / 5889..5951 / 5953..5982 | 5.0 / 10.6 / 10.3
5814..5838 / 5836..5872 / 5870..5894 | -1.3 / 10.6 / 9.16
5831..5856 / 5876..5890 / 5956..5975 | 2.2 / 10.6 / 10.6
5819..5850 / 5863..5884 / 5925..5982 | 1.0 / 10.7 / 10.1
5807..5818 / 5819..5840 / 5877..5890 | -1.6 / 10.4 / 8.86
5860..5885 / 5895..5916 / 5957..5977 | 1.6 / 9.98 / 10.6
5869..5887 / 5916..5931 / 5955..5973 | 0.1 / 9.69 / 10.6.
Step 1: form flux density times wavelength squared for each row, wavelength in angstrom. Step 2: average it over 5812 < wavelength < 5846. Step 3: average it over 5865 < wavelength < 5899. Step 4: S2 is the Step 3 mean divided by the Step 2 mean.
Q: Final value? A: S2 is 0.9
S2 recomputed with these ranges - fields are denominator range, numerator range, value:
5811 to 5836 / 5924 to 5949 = 0.97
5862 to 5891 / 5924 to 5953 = 1.06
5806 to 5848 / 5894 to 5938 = 0.94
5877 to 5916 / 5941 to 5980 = 1.17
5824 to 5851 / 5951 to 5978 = 1.03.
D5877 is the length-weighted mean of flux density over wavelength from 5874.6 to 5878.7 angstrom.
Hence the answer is 10.8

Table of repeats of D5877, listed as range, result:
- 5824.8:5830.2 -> 10.2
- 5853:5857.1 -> 10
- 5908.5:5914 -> 9.88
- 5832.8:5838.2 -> 11.3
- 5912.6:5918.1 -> 10.5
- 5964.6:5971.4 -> 10.4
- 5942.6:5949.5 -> 10.2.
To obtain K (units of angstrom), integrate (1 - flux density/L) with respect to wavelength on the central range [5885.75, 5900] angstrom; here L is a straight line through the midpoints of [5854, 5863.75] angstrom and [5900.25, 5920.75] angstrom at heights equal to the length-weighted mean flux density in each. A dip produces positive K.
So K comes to 2.8 angstrom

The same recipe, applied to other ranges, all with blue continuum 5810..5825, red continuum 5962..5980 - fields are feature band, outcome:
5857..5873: 0.9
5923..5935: 1.0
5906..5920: 0.6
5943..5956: 0.4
